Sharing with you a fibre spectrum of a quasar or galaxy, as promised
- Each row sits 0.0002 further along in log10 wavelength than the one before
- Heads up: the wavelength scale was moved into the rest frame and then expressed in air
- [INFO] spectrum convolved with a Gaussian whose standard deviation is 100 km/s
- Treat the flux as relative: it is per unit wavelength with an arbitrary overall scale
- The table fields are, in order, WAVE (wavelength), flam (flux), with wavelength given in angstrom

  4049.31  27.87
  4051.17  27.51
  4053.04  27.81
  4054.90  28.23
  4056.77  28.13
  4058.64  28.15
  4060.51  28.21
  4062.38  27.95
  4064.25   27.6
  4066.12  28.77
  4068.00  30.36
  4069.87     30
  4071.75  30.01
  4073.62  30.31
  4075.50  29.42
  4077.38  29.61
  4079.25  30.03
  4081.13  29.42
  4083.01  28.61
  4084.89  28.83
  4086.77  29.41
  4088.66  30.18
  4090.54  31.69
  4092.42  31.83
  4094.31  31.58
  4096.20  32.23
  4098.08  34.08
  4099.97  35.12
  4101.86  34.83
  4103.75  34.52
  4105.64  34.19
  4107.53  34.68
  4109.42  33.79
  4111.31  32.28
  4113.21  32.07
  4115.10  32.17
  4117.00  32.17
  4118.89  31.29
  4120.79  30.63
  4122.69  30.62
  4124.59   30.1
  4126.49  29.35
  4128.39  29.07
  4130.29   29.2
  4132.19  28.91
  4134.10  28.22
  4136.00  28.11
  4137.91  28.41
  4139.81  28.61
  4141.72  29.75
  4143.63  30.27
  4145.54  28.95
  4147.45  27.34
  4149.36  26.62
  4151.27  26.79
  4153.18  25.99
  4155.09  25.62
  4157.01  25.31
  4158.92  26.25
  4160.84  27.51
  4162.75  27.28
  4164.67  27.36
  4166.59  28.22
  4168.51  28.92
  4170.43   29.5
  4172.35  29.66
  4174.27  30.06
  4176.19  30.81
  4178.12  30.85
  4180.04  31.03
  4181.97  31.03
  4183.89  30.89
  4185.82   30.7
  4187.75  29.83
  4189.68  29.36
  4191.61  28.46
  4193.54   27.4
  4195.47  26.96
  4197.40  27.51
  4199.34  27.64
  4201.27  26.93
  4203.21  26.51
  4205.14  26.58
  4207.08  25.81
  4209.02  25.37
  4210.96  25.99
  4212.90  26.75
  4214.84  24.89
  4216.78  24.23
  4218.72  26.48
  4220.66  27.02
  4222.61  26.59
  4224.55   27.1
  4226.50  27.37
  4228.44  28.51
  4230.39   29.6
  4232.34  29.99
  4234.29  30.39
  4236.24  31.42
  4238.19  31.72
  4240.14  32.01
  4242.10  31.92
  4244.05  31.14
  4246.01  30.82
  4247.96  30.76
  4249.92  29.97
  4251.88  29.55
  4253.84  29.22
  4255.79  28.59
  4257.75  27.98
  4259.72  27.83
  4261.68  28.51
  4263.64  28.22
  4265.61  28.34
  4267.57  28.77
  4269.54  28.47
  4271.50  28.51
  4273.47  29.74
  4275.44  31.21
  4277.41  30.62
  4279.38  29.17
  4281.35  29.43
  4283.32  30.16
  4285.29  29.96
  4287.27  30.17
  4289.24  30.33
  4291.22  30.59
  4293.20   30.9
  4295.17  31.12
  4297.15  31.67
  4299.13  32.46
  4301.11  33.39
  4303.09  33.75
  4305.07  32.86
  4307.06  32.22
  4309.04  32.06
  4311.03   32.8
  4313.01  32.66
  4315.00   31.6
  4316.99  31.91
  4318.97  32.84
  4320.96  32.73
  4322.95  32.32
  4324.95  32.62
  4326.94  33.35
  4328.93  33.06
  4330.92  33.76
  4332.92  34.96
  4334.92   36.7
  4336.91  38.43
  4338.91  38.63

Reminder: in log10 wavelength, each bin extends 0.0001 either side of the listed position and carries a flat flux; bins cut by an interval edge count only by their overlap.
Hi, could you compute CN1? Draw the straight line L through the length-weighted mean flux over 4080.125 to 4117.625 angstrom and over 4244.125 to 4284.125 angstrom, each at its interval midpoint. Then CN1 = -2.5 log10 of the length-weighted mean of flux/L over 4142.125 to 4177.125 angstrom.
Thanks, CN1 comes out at 0.12 mag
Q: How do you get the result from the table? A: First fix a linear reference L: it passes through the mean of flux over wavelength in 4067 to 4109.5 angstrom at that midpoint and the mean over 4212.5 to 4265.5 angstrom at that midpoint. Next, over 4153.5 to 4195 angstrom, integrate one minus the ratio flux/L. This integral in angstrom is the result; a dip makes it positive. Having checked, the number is 1.62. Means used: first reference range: 31.5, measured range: 28.8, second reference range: 28.9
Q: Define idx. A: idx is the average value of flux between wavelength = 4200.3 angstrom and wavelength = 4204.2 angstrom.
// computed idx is 26.8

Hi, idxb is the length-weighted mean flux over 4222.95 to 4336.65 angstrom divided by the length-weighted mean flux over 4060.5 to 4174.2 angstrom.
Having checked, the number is 1.0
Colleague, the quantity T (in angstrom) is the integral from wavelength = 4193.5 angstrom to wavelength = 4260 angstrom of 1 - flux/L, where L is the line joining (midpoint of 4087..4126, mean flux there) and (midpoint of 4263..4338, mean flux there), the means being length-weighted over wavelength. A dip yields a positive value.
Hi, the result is 7.7 angstrom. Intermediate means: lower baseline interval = 32.4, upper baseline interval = 31.7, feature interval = 28.3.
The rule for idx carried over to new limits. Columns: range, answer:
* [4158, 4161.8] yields 26.9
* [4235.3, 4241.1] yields 31.7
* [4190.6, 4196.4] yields 27.6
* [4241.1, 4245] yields 31.5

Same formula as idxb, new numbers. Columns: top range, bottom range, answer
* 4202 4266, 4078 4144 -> 0.92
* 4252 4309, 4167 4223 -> 1.08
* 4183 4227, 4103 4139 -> 0.88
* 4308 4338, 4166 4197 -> 1.13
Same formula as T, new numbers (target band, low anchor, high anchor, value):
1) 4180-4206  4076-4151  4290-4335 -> 2.4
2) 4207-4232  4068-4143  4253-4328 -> 3.3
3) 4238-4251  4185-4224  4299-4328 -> -0.9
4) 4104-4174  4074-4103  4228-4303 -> 3.4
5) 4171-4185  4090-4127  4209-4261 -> -0.1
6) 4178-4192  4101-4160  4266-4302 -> -0.1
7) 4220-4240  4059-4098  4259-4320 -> 0.9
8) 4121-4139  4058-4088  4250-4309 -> 0.2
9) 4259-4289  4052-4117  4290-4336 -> 2.8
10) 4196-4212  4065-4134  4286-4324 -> 2.5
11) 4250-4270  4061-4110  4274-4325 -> 1.8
